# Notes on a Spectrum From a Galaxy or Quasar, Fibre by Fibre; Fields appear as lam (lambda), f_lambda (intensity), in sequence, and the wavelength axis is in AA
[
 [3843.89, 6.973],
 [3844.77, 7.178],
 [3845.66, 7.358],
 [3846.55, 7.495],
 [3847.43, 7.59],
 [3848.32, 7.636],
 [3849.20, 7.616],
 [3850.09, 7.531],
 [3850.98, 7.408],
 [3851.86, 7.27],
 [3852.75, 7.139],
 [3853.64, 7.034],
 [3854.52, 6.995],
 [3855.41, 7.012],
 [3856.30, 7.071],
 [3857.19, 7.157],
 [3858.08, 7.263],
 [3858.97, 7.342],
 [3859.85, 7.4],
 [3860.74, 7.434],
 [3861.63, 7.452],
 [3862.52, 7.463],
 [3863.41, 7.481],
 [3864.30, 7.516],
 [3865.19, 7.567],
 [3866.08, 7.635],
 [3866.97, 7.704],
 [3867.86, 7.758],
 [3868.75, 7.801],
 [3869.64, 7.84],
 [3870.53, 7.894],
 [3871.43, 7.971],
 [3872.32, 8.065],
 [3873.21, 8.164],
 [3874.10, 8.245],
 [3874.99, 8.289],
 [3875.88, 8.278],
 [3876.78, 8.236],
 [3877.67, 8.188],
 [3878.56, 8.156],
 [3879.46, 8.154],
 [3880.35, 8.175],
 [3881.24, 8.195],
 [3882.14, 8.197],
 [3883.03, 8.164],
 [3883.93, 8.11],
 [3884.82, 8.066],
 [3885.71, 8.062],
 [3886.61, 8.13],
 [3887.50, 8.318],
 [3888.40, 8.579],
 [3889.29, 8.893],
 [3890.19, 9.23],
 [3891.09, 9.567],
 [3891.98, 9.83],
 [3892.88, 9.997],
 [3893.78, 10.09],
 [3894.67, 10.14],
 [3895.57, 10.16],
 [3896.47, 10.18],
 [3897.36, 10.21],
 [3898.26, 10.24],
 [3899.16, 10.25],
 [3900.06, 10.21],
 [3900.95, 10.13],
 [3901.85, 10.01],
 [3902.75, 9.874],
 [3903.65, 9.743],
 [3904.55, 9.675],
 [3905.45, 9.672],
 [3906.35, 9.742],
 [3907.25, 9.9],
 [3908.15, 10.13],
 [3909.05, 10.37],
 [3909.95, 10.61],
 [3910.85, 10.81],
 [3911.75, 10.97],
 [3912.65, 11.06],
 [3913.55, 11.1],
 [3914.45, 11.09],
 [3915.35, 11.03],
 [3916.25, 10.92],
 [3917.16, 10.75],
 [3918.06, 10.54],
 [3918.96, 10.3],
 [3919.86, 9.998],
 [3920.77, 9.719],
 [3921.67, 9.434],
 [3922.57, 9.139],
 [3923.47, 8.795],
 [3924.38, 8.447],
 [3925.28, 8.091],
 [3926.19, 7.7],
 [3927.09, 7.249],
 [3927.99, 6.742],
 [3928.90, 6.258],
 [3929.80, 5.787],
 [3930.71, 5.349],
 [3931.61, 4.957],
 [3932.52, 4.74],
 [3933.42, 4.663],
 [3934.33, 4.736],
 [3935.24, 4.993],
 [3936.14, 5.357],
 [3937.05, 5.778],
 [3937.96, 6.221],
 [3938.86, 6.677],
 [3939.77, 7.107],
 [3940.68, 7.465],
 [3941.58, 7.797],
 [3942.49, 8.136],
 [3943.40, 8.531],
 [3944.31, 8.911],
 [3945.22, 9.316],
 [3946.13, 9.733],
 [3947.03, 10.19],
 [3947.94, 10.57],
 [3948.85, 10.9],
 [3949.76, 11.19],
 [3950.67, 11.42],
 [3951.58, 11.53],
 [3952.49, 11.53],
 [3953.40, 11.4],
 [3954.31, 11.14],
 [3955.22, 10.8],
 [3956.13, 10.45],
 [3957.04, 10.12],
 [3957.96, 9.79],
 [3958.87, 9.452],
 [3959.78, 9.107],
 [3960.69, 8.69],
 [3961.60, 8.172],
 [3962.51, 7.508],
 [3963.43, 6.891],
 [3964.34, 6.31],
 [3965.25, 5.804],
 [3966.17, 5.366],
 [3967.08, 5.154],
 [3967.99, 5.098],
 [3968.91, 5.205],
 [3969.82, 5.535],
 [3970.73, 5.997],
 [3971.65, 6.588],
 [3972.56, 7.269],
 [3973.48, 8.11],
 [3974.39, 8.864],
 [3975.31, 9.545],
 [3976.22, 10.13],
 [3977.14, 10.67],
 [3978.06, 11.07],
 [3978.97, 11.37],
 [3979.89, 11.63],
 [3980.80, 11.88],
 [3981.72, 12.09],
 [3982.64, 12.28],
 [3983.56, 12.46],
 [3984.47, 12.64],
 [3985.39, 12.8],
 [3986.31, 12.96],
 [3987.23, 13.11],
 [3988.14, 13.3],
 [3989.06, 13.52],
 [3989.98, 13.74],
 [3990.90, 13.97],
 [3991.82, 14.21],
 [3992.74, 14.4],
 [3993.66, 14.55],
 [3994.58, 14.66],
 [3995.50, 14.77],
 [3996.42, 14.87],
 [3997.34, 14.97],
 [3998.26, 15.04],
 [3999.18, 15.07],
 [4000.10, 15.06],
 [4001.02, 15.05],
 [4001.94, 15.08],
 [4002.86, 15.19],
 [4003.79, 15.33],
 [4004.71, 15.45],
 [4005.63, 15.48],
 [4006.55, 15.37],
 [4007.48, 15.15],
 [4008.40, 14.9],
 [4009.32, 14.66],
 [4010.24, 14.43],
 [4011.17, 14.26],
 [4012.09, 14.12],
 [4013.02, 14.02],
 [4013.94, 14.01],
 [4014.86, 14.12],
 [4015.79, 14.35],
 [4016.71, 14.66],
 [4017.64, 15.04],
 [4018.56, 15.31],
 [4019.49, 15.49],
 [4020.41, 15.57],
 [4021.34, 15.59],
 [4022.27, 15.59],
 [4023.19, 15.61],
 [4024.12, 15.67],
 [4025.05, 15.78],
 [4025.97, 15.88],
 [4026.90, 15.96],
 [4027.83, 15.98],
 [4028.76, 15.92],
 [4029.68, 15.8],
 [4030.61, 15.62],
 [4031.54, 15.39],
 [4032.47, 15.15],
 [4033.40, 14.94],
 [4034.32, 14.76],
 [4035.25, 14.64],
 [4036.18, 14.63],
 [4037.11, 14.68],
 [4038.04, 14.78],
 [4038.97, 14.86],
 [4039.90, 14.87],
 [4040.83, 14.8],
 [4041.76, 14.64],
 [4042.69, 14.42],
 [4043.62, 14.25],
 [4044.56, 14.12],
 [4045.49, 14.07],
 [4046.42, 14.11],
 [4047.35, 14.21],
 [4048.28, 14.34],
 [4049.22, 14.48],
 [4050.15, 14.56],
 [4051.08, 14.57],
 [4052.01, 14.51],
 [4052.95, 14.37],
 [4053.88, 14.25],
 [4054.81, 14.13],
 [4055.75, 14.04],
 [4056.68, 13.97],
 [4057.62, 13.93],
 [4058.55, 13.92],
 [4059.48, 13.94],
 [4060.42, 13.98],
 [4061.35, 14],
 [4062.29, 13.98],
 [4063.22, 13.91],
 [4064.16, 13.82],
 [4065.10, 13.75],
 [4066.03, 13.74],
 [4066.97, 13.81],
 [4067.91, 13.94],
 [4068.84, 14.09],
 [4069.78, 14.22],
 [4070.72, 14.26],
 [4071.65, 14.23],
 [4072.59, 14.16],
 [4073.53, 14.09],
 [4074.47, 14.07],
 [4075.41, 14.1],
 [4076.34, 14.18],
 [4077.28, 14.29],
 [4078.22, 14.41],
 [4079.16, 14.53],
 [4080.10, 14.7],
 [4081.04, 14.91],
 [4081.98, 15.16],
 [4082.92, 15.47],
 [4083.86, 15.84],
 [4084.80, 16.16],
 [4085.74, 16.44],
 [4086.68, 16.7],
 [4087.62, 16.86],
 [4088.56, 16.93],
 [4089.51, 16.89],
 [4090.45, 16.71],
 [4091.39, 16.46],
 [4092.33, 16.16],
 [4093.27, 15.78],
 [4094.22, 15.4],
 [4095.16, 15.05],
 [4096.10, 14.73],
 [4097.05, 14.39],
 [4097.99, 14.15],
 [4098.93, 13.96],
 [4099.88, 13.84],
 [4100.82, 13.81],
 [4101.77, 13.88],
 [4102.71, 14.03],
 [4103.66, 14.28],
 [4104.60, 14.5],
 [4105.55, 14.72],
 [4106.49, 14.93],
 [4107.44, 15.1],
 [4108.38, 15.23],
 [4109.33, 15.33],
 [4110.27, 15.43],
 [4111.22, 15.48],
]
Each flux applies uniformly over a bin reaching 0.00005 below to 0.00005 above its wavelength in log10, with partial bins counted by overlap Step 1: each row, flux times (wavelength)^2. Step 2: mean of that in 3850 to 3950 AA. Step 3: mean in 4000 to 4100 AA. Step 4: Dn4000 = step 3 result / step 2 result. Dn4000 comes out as 1.9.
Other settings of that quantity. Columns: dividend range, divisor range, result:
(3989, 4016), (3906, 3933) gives 1.69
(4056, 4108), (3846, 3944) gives 1.94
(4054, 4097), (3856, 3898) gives 1.97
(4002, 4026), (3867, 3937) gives 1.82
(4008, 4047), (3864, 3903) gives 1.84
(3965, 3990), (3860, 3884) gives 1.30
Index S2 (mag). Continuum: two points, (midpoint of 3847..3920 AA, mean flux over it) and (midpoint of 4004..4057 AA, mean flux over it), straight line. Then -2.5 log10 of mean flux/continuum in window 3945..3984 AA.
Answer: 0.29 mag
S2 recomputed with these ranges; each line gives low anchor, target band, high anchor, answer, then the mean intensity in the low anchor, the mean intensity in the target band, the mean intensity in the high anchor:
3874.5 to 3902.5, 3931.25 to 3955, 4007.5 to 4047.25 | 0.348 mag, 9.05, 8.31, 14.9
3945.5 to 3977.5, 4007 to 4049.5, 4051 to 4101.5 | -0.220 mag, 8.74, 14.9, 14.7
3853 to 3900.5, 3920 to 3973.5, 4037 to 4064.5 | 0.331 mag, 8.33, 7.89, 14.3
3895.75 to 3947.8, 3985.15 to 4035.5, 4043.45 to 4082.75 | -0.218 mag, 8.74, 14.9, 14.2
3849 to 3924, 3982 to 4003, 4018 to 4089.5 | -0.115 mag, 8.87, 14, 14.8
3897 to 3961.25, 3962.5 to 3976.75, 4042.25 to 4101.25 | 0.486 mag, 9.09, 6.83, 14.6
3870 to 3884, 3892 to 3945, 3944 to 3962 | 0.052 mag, 8.15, 8.77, 10.2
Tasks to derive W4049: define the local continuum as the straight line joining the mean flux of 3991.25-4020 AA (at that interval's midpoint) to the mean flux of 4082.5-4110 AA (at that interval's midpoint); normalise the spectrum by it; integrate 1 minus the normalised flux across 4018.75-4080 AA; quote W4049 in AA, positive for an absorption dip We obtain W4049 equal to 1.84 AA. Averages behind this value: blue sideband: 14.8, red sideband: 15.3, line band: 14.6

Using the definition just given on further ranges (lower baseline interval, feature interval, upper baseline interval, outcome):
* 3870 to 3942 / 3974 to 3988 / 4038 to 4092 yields -0.2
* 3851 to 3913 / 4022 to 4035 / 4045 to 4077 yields -2.4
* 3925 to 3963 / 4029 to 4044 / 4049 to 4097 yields -2.3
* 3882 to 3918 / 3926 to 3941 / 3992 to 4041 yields 7.1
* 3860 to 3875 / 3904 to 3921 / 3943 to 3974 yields -4.7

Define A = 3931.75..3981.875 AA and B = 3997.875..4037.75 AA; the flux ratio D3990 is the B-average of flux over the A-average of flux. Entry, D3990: 1.80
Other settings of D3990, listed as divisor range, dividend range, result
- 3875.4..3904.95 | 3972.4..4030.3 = 1.53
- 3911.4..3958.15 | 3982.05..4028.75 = 1.67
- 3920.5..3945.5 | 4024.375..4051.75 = 2.12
